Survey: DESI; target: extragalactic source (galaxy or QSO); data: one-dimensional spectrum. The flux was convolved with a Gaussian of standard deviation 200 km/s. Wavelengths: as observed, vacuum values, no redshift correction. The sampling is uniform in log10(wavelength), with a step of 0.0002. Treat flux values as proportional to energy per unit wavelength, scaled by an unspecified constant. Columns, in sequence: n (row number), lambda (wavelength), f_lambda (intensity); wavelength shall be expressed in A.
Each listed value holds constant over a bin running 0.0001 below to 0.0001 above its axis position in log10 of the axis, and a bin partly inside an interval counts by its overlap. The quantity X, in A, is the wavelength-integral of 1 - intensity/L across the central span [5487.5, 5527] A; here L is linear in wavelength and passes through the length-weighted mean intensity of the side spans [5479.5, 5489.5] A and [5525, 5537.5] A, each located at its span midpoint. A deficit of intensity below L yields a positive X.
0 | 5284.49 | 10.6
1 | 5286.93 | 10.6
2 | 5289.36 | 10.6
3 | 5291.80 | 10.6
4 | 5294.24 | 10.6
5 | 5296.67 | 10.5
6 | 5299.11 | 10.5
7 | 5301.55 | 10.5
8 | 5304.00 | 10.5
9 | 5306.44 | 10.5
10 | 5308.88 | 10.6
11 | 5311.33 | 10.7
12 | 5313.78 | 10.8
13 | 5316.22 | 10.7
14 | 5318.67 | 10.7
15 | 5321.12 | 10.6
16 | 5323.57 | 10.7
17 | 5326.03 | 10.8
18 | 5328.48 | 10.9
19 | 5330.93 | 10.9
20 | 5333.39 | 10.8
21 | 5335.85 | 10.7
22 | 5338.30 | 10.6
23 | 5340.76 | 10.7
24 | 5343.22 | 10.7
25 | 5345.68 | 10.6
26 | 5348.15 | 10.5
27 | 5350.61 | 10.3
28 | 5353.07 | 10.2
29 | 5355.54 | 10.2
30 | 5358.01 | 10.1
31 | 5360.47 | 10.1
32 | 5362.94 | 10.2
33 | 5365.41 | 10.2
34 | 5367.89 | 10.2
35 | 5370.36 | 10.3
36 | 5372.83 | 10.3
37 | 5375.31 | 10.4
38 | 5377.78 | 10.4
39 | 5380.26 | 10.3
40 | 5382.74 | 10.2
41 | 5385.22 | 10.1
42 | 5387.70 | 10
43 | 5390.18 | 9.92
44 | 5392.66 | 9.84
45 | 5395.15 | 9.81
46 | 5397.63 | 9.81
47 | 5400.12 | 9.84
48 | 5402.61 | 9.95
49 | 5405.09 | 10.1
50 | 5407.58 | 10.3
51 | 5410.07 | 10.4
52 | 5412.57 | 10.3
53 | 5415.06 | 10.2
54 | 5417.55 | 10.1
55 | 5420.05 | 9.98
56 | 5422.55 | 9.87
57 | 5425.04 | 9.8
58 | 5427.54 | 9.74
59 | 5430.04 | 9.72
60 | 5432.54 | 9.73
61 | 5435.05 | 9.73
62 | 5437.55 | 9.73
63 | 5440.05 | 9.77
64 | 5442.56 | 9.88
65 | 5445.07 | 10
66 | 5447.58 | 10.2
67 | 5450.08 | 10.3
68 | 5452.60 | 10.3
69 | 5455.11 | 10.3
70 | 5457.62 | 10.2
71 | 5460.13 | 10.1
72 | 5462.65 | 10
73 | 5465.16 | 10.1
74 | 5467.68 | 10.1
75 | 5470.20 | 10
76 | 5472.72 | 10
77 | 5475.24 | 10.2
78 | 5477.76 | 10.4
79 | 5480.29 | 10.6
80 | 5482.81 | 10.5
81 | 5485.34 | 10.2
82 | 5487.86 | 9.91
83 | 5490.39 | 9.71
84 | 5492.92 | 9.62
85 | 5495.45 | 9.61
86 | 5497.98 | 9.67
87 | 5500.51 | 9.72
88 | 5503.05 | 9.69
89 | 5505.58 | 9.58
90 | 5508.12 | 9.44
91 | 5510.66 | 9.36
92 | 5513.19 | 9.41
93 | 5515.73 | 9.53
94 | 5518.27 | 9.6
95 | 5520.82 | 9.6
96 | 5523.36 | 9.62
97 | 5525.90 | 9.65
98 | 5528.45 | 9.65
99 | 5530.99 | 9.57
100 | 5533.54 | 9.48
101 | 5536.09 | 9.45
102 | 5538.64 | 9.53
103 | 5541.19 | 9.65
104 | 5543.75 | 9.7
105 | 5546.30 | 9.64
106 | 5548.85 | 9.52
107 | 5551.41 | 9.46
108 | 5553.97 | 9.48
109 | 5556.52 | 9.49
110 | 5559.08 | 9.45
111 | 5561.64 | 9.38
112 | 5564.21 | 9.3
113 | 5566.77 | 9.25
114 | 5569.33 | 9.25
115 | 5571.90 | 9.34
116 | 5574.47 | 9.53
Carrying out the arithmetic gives 1.3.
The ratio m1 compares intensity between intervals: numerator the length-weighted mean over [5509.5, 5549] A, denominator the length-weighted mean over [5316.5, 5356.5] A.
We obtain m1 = 0.90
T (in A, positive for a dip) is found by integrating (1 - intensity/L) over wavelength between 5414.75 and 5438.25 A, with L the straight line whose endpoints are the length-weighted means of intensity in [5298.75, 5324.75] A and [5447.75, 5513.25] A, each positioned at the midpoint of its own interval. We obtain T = 0.77 A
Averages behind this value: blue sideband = 10.6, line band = 9.85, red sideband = 9.98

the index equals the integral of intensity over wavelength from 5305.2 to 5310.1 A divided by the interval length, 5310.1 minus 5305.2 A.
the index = 10.6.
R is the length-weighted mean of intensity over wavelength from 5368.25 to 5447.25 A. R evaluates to 10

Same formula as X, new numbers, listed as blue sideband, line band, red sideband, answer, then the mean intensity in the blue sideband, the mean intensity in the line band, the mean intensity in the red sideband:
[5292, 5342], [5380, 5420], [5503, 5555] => 0.64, 10.7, 10.1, 9.55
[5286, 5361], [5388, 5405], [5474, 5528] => 0.61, 10.6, 9.89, 9.79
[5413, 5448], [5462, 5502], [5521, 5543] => -1.18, 9.89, 10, 9.58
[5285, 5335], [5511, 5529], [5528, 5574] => 0.11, 10.7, 9.57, 9.47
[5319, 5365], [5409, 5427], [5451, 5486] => 0.46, 10.5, 10.1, 10.2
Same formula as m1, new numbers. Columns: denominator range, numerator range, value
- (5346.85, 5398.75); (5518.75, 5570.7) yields 0.94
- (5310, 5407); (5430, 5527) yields 0.95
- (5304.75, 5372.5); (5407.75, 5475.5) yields 0.95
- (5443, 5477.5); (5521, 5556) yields 0.94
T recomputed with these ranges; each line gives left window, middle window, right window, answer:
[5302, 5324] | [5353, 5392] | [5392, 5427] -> 0.3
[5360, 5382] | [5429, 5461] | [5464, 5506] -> 0.3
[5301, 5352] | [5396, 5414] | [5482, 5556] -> 0.3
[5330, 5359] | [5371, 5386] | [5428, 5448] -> 0.0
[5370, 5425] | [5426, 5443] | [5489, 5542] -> 0.3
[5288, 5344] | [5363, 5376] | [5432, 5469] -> 0.2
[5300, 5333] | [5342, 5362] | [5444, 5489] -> 0.4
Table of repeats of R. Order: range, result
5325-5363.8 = 10.5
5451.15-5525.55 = 9.9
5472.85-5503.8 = 9.99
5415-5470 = 9.99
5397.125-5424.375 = 10.1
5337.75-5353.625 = 10.5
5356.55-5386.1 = 10.2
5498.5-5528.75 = 9.57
